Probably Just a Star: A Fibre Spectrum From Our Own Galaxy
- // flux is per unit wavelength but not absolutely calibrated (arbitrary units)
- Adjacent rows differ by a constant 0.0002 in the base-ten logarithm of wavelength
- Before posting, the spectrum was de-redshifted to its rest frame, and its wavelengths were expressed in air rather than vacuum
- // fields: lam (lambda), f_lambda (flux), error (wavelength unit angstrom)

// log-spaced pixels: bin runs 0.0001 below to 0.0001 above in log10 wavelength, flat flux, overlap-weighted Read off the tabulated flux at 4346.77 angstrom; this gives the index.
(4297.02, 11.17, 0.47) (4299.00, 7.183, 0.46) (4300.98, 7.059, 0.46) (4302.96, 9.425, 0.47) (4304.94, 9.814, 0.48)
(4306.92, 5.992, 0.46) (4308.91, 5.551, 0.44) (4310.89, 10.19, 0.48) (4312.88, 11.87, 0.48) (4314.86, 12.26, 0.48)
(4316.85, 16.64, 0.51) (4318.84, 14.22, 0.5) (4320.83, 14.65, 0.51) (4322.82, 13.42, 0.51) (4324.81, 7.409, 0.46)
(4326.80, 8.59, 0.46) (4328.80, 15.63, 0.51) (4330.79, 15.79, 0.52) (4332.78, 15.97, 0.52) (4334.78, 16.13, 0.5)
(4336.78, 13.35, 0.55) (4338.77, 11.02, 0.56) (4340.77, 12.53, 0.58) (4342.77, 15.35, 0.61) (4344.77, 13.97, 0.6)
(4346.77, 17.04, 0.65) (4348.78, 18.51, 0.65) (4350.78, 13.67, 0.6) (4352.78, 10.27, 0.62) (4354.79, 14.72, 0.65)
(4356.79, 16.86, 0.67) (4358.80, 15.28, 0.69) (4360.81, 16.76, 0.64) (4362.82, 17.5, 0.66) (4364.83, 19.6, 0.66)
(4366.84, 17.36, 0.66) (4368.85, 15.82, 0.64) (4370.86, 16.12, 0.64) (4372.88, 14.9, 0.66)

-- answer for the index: 17.04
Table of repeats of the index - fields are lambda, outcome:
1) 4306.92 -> 5.992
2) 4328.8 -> 15.63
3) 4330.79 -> 15.79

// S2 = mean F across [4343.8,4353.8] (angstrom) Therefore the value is 14.7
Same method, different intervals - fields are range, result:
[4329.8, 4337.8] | 15.3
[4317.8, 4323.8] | 14.1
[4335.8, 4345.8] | 13.3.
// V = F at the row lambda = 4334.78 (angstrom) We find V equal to 16.13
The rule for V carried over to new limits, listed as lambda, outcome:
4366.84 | 17.36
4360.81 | 16.76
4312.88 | 11.87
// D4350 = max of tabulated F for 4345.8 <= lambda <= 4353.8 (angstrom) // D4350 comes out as 18.51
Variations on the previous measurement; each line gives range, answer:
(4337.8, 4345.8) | 15.35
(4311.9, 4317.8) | 16.64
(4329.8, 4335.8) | 16.13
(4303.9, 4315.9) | 12.26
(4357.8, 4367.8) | 19.6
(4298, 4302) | 7.183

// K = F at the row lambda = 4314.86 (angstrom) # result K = 12.26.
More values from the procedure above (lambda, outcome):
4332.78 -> 15.97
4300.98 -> 7.059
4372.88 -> 14.9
